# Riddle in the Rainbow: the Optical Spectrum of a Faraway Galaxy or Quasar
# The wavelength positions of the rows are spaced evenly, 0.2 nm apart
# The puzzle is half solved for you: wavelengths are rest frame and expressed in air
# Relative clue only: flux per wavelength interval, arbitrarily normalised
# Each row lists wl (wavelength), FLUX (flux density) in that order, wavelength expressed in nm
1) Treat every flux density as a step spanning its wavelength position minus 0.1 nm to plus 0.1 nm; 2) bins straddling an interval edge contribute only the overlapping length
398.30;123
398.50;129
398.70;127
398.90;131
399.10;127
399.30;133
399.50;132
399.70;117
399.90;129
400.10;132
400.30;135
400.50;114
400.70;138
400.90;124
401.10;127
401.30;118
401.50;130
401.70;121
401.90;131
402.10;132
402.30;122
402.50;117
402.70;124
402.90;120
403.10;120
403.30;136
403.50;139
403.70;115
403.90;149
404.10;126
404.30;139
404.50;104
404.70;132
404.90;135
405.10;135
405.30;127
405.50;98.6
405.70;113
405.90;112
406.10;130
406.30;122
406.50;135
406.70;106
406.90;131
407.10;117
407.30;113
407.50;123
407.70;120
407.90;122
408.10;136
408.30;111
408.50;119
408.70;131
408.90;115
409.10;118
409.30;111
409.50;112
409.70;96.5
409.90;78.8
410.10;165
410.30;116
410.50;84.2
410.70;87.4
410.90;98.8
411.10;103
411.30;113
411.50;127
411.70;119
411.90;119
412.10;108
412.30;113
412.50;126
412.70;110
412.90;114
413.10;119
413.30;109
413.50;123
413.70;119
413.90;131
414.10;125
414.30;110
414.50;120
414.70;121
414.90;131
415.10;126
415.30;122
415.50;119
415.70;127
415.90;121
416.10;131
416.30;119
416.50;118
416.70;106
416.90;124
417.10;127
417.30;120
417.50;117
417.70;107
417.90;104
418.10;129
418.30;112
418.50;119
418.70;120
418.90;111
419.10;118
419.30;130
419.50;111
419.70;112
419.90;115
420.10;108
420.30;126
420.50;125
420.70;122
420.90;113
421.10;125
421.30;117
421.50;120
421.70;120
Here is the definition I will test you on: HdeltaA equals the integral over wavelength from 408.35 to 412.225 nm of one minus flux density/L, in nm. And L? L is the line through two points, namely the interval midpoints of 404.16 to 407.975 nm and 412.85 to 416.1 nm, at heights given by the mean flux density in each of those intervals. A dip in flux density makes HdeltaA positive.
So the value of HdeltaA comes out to 0.32 nm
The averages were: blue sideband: 122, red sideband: 121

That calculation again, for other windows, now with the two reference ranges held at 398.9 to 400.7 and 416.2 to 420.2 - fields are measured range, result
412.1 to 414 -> 0.031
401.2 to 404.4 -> -0.031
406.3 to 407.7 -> 0.030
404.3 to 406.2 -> 0.045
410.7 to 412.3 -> 0.128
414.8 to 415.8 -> -0.057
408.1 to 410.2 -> 0.094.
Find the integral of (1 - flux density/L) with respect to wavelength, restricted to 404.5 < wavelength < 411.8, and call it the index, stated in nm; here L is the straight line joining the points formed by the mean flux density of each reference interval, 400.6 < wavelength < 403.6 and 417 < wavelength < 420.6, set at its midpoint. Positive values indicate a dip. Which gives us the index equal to 0.38 nm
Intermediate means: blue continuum 127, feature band 117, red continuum 117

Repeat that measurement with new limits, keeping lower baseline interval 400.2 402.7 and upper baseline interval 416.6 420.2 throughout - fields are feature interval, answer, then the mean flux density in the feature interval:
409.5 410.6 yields 0.113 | 108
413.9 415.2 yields -0.050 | 123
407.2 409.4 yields 0.034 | 120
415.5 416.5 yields -0.050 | 123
